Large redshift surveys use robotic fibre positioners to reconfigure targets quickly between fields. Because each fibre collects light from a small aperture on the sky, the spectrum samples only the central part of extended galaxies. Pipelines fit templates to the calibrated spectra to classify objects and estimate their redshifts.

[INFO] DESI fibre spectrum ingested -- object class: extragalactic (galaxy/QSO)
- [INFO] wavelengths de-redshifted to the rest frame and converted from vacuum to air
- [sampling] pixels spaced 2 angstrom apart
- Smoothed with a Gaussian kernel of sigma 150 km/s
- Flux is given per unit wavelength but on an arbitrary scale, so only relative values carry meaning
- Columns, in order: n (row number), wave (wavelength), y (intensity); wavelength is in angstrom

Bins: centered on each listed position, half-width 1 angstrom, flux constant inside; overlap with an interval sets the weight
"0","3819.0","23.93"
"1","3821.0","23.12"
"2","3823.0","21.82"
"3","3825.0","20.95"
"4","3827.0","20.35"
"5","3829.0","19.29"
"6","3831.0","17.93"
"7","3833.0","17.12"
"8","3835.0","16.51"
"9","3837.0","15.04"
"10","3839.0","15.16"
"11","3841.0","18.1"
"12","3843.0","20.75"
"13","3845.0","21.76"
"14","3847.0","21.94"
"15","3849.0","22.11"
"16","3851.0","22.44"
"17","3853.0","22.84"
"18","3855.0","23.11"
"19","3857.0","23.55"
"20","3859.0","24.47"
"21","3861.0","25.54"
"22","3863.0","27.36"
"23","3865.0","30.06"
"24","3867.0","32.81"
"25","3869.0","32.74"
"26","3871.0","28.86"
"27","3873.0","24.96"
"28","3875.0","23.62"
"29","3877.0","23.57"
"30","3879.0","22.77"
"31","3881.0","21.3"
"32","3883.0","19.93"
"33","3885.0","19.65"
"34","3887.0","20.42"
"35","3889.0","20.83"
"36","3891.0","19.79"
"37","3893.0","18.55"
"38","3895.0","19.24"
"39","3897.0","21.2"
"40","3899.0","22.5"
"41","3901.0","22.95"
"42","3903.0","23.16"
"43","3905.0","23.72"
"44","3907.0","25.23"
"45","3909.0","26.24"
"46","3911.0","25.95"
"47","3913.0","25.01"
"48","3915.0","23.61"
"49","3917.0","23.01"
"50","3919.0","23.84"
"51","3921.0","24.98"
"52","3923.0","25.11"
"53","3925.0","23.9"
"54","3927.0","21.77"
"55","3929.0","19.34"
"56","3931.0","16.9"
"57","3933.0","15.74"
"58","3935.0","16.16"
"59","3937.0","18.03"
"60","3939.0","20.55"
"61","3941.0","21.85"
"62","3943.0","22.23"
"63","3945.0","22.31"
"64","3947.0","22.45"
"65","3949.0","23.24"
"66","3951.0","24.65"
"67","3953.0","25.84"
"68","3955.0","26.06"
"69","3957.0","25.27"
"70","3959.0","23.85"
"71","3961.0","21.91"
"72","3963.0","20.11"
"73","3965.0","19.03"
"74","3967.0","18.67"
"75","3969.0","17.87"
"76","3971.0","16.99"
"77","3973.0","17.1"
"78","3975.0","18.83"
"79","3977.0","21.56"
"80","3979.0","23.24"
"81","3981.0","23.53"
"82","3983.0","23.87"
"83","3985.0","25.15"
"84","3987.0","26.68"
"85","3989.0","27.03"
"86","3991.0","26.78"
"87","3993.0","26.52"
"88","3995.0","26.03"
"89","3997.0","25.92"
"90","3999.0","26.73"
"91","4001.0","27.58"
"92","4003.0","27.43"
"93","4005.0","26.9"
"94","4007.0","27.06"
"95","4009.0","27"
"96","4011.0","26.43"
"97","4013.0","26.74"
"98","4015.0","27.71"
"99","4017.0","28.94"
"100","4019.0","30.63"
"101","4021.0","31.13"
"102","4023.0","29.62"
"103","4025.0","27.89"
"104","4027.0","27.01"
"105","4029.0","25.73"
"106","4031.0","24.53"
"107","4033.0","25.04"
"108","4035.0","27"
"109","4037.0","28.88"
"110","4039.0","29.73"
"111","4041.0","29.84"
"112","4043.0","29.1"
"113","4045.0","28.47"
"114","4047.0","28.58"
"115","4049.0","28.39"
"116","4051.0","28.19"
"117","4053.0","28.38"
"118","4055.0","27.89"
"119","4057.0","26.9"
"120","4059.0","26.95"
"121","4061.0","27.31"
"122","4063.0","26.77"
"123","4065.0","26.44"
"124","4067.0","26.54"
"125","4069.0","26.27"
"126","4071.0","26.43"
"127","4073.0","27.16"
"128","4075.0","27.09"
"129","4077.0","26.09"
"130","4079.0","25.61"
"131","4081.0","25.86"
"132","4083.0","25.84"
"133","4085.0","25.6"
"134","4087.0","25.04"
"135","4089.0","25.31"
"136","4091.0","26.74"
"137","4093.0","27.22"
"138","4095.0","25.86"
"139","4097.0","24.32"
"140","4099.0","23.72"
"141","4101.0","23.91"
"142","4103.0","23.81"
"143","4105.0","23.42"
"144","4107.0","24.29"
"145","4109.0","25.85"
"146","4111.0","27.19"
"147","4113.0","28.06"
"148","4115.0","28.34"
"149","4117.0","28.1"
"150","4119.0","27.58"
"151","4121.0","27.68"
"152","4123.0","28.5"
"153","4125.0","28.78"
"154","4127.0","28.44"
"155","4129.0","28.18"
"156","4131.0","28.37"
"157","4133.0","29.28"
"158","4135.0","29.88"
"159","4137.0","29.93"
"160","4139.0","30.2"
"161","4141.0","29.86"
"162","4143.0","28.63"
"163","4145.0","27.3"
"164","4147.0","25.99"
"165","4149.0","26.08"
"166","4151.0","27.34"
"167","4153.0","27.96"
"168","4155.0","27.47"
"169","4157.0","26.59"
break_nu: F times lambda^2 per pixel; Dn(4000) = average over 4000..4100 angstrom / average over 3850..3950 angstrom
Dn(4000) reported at 1.27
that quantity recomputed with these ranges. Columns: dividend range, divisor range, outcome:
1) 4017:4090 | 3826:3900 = 1.36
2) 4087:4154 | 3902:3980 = 1.35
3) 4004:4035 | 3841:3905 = 1.27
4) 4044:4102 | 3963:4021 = 1.12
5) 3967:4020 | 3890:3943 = 1.18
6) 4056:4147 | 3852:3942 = 1.29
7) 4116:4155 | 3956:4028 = 1.22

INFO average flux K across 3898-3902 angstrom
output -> 22.7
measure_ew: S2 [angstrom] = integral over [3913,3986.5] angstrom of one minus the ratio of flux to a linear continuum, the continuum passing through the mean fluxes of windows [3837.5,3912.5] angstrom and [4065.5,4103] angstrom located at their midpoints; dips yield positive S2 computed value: 7.3 angstrom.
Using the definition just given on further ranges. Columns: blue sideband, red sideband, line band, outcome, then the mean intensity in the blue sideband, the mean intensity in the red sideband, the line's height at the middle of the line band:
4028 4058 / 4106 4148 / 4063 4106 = 3.5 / 27.8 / 28.1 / 27.9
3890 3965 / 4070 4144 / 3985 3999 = -1.4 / 22.3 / 26.9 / 24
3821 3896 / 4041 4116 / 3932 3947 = 2.5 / 22.1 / 26.5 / 23.7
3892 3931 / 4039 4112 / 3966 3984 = 3.1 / 23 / 26.5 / 24.3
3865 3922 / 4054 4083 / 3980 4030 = -2.9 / 23.7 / 26.6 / 25.6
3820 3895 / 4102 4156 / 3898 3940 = 2.0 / 22.2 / 27.6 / 23.4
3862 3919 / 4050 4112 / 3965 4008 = 2.1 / 23.9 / 26.1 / 25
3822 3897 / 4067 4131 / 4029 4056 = -2.7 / 22.1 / 26.4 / 25.4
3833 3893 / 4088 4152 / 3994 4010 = -1.1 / 22.7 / 27.1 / 25.1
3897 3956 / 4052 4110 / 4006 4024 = -2.8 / 22.6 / 26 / 24.5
